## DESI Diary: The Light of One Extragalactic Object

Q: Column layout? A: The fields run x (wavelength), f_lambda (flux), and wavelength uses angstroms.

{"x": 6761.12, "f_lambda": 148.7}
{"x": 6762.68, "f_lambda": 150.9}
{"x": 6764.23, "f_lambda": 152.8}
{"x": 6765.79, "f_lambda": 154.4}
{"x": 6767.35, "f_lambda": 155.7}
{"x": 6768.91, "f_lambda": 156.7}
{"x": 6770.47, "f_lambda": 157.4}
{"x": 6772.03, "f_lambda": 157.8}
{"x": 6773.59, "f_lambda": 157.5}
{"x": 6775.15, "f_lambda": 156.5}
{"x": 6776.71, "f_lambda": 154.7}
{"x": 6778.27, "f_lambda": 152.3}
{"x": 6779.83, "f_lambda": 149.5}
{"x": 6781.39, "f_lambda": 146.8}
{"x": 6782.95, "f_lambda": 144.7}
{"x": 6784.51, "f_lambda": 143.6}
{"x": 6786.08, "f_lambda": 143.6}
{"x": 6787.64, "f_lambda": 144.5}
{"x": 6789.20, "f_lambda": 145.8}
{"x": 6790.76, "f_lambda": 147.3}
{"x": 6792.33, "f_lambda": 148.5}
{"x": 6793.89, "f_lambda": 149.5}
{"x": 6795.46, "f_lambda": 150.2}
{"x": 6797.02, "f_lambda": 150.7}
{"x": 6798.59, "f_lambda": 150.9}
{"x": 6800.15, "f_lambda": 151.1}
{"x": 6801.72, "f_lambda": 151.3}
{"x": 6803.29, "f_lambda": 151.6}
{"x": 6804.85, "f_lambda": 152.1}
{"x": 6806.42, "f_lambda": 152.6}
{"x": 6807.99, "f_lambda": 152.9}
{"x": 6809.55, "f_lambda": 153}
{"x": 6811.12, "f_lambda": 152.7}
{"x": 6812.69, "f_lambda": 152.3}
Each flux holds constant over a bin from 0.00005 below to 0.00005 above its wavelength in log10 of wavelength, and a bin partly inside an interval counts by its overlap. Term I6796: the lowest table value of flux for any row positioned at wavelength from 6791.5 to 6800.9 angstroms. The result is 148.5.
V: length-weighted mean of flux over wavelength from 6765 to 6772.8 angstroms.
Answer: 156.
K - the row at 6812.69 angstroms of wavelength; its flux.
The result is 152.3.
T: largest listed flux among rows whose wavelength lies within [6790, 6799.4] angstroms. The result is 150.9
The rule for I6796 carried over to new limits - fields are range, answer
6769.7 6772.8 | 157.4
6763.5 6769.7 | 152.8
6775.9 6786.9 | 143.6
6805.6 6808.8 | 152.6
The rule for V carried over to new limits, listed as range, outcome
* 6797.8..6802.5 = 151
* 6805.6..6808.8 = 153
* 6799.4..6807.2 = 152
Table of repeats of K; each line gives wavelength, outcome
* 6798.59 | 150.9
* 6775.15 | 156.5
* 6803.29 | 151.6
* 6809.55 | 153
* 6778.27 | 152.3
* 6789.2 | 145.8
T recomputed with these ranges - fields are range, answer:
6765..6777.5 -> 157.8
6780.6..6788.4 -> 146.8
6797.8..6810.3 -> 153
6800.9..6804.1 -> 151.6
